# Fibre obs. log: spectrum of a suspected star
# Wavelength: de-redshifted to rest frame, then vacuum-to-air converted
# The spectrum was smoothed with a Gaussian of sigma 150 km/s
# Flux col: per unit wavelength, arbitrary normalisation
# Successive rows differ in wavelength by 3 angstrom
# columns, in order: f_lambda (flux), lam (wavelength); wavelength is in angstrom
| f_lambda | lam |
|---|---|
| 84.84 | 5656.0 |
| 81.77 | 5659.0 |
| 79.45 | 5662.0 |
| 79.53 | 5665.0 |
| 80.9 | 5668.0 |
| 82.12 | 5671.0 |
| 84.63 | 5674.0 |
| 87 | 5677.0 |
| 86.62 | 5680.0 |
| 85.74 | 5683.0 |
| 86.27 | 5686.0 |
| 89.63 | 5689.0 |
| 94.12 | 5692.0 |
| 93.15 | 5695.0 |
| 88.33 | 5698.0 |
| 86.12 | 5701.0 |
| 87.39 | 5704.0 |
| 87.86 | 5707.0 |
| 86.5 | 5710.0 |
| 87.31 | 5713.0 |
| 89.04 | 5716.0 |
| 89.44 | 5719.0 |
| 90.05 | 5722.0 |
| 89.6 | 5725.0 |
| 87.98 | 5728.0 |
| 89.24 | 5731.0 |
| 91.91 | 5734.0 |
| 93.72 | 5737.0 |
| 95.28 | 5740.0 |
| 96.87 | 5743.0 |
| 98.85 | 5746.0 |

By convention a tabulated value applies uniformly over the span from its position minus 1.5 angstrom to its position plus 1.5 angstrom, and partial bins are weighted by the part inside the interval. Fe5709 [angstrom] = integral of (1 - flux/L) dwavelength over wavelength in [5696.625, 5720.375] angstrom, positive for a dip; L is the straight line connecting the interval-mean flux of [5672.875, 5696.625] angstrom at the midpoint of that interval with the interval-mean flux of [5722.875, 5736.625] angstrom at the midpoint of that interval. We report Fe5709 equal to 0.4 angstrom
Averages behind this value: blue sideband 88.5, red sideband 90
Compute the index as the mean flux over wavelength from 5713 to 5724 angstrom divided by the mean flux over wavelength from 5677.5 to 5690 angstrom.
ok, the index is 1.0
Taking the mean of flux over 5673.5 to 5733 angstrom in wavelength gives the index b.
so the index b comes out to 88.4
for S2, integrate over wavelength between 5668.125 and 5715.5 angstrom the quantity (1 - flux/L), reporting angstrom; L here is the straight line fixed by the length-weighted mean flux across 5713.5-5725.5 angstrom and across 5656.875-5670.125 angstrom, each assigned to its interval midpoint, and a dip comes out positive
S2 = -1.3 angstrom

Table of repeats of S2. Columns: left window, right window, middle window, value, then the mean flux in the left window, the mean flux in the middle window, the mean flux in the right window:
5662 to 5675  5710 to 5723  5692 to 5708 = -0.56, 81.4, 89.1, 88.6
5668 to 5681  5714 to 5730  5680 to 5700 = -0.74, 84.6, 89.2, 89.2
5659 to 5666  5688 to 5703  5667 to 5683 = -0.12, 80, 84.5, 90.2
